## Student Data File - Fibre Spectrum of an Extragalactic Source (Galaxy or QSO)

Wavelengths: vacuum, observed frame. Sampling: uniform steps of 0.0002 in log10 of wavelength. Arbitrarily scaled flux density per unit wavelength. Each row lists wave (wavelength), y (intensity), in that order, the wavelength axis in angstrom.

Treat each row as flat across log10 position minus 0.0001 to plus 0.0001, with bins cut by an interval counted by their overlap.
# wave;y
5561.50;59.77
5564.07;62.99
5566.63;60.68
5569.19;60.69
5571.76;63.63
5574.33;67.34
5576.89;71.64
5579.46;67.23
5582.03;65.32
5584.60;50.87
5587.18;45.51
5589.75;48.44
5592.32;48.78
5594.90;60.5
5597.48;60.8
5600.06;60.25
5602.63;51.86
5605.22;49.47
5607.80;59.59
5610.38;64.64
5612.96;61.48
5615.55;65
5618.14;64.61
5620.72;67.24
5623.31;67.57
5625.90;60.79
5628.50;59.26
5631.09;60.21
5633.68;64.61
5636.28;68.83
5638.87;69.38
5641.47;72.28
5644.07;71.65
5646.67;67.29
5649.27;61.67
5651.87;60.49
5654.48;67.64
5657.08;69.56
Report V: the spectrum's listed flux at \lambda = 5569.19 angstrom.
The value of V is 60.69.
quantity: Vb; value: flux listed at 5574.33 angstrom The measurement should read 67.34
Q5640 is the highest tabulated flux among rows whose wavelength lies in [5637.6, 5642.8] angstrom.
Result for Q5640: 72.28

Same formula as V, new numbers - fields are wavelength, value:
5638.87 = 69.38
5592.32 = 48.78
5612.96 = 61.48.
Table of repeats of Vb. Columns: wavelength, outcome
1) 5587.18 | 45.51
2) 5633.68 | 64.61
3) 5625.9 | 60.79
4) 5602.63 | 51.86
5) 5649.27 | 61.67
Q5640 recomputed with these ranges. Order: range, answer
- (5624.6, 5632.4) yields 60.79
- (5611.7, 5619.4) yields 65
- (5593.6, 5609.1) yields 60.8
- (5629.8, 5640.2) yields 69.38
